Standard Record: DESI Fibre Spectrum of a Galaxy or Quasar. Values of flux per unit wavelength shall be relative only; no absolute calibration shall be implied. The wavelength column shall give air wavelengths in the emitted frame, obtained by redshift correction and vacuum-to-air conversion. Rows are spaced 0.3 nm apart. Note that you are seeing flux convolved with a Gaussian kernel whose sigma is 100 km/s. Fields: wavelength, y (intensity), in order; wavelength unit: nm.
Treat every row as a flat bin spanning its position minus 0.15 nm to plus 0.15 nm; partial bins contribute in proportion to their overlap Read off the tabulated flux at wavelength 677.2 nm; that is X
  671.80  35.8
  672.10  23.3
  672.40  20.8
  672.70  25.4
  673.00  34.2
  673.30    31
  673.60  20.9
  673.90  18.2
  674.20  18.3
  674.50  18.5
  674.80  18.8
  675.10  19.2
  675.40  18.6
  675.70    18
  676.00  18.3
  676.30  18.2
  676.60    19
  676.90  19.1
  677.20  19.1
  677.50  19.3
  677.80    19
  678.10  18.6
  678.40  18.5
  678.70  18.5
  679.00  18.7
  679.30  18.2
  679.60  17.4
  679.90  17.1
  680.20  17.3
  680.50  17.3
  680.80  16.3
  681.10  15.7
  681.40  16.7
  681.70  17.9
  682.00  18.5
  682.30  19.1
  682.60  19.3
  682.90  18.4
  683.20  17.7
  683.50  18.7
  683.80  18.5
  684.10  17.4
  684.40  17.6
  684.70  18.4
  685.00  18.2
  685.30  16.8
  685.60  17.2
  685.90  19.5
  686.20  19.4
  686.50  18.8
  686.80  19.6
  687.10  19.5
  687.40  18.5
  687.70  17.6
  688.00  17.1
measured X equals 19.1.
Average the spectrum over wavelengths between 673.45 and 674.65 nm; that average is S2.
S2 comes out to 19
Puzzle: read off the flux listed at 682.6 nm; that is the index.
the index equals 19.3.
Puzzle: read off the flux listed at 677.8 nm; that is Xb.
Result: 19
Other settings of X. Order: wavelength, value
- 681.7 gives 17.9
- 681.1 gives 15.7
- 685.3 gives 16.8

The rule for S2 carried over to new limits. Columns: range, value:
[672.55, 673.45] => 30.2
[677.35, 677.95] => 19.2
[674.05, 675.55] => 18.7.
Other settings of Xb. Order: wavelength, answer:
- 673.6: 20.9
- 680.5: 17.3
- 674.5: 18.5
